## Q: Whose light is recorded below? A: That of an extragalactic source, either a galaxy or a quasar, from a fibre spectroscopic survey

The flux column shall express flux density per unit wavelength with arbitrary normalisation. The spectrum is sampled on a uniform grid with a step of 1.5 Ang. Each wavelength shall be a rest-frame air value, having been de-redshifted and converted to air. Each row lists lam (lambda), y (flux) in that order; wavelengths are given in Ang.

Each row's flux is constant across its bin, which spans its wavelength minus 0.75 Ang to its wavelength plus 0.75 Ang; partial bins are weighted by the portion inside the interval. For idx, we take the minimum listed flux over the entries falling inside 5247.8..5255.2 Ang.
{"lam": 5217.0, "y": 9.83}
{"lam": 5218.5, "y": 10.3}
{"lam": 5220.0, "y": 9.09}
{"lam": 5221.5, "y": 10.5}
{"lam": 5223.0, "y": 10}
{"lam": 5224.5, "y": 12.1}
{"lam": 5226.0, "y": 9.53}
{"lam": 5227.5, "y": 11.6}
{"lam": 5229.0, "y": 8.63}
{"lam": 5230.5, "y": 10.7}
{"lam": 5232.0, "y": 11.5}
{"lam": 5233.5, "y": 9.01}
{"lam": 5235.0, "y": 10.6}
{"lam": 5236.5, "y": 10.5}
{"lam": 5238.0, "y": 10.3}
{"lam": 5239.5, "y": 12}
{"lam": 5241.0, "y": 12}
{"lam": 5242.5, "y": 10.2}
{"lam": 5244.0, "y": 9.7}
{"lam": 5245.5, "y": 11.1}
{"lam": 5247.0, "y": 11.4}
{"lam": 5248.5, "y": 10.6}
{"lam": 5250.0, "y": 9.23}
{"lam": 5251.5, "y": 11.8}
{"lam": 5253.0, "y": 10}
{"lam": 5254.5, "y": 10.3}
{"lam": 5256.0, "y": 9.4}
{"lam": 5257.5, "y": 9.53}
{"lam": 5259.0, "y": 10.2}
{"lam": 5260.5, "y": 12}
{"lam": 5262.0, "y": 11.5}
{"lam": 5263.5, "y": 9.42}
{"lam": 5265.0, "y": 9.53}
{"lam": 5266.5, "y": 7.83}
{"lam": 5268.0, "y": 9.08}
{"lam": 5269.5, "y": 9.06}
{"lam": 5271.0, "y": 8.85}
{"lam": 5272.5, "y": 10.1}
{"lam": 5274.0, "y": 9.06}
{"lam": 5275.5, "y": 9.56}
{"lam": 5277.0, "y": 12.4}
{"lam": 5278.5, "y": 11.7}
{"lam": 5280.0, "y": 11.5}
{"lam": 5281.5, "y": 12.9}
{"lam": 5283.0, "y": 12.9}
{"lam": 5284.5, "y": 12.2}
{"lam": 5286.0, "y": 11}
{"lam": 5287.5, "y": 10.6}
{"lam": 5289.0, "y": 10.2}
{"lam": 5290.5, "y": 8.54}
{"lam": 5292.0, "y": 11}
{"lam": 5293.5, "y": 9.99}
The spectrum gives 9.23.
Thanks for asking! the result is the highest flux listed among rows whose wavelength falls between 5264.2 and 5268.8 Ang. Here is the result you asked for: 9.53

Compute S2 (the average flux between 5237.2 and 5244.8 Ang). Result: 10.8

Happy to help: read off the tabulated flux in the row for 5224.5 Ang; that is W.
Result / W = 12.1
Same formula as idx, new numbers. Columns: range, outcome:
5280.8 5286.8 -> 11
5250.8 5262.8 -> 9.4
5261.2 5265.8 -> 9.42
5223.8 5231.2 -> 8.63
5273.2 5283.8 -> 9.06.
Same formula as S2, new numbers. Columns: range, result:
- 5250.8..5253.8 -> 10.9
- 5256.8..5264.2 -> 10.5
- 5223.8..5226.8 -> 10.8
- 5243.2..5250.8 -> 10.4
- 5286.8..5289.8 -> 10.4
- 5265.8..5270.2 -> 8.66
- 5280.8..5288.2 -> 11.9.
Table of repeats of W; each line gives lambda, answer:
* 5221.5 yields 10.5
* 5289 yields 10.2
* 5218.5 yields 10.3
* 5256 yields 9.4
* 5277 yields 12.4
